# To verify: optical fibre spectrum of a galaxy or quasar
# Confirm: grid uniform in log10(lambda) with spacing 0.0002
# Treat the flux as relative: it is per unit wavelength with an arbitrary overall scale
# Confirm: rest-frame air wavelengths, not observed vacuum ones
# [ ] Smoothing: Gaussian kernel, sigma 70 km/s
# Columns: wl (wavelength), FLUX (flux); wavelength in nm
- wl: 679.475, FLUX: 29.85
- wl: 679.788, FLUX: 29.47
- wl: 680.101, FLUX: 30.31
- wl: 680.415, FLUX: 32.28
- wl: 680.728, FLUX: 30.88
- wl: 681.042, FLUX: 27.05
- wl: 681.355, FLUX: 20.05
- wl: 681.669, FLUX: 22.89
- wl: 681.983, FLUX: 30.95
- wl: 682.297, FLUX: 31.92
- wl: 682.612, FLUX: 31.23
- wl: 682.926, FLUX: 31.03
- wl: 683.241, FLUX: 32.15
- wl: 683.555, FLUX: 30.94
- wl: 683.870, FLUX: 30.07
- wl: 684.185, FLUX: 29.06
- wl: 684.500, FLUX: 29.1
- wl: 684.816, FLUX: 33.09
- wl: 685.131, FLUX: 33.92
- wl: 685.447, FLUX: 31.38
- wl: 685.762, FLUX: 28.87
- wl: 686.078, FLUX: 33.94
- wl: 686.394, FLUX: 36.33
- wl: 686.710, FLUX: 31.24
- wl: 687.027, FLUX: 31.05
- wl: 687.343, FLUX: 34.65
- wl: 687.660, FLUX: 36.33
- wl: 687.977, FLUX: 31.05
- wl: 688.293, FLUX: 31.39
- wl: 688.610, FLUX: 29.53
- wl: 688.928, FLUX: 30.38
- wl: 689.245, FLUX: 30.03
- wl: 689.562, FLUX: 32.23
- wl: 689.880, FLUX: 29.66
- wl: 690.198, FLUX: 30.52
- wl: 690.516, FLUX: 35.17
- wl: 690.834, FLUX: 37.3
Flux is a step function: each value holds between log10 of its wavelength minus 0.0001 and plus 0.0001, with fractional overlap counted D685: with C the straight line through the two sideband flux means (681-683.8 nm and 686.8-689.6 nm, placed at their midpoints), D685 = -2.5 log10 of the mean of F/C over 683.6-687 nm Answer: -0.05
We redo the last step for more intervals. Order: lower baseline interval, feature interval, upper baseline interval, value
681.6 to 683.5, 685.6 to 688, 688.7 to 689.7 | -0.08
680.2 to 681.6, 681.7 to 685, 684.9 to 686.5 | -0.02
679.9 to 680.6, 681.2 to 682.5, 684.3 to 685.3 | 0.18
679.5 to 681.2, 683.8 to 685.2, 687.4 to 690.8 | 0.00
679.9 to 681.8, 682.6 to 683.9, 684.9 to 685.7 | -0.04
